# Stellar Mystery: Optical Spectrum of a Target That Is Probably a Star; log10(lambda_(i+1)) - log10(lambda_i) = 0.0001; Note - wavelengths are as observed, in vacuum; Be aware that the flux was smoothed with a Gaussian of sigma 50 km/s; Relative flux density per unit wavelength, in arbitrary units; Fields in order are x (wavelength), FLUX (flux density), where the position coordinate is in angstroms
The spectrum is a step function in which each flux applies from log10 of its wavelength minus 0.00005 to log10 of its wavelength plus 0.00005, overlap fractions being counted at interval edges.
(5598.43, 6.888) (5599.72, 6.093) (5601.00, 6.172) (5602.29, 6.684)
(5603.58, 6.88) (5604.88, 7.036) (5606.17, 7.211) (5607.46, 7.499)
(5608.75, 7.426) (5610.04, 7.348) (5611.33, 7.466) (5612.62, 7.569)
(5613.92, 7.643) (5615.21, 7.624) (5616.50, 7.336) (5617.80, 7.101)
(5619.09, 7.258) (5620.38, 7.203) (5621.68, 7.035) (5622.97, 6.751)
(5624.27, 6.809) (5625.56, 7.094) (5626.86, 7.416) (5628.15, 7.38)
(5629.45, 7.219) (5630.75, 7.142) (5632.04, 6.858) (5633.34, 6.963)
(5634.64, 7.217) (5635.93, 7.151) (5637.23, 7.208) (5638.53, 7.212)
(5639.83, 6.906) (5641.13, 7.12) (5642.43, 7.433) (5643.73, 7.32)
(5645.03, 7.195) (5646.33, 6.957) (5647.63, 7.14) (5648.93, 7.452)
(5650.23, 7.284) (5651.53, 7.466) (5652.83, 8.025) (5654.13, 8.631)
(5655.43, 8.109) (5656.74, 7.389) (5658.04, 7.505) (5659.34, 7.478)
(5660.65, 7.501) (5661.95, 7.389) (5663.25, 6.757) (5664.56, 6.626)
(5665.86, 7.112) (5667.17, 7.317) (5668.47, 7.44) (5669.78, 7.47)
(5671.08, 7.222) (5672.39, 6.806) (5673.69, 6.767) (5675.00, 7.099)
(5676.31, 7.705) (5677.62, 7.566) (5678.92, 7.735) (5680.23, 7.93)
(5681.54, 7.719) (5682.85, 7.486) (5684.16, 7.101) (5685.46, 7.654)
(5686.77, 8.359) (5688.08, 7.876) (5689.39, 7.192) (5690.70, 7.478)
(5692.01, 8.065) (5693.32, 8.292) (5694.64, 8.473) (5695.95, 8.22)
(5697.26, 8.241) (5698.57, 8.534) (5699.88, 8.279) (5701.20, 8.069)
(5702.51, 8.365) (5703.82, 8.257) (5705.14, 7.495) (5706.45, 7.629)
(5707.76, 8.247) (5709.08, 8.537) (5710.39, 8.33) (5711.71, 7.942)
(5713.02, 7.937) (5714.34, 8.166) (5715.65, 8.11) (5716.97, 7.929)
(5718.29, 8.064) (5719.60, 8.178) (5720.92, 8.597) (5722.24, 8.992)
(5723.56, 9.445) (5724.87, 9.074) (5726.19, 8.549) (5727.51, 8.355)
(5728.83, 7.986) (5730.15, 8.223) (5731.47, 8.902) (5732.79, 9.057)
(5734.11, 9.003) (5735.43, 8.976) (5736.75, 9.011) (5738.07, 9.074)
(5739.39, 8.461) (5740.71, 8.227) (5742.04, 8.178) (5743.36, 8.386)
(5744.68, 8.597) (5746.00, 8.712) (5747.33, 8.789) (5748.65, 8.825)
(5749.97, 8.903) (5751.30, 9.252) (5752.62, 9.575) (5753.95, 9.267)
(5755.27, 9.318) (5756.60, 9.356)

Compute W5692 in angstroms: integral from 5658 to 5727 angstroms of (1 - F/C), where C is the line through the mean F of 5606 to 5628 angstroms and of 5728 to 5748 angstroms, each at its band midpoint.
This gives 2.3 angstroms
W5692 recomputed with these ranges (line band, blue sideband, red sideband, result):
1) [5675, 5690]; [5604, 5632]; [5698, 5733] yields 0.6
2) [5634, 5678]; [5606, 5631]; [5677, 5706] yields 1.7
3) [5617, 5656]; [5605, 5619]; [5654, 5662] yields 1.5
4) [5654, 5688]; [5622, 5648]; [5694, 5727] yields 1.1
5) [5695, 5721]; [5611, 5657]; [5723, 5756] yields 0.6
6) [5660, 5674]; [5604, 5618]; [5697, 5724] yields 1.3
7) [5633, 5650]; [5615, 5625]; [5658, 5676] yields -0.1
